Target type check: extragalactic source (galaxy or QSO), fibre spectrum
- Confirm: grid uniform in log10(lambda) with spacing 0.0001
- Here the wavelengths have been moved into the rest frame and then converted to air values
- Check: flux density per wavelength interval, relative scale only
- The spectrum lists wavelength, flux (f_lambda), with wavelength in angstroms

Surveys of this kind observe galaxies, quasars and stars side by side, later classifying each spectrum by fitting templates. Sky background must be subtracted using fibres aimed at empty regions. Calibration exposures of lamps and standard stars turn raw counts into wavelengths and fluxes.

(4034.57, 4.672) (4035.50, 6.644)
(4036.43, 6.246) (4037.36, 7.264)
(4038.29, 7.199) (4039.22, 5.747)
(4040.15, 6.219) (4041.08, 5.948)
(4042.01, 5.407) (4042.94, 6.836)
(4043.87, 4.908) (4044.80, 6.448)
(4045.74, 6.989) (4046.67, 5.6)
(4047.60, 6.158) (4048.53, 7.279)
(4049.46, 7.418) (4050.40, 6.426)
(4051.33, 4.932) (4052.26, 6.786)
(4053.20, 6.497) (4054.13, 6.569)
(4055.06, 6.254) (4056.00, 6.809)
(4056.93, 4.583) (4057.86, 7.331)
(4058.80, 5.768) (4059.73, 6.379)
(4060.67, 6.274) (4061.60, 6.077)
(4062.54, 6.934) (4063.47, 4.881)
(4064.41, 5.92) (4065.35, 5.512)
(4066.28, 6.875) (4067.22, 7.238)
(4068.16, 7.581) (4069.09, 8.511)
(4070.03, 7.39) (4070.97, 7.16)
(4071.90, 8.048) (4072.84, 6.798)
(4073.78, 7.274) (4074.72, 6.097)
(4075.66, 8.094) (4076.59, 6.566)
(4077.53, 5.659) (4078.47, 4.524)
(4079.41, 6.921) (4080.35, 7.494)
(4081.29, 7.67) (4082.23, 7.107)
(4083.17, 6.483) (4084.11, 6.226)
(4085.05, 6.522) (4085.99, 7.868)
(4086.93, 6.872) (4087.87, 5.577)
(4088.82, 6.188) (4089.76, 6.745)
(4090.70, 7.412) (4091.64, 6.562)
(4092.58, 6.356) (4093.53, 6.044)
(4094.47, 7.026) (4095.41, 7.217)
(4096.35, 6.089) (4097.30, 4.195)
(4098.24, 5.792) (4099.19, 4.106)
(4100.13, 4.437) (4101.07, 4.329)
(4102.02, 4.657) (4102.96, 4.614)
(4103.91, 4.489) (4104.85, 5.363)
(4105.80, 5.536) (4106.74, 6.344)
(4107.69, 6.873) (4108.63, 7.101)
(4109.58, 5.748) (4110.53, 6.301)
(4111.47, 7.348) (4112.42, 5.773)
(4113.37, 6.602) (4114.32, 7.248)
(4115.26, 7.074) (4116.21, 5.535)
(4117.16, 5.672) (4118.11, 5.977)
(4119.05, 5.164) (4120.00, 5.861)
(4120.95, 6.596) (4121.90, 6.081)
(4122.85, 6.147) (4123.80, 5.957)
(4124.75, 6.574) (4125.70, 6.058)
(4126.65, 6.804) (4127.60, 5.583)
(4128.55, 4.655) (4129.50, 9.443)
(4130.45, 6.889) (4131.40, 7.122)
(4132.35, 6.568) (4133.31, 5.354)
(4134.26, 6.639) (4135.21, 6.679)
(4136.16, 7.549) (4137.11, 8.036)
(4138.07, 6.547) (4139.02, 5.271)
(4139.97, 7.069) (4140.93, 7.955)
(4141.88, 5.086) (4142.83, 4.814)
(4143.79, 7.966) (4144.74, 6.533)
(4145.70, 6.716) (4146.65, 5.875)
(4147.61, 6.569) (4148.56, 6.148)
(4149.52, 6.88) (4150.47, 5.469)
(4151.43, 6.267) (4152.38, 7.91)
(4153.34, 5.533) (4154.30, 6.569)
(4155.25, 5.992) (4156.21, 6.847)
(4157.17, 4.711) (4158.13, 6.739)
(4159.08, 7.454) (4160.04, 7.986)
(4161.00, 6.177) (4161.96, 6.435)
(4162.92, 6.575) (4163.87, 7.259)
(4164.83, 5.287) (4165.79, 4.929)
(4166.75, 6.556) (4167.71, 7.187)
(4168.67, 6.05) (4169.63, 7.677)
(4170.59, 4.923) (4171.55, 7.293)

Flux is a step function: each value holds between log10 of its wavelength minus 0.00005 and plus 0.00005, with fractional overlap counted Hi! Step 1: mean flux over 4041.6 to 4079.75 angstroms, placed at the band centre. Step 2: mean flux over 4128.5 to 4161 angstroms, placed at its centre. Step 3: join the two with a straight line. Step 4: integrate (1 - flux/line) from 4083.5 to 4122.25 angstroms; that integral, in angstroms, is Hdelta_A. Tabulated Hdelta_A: 3.0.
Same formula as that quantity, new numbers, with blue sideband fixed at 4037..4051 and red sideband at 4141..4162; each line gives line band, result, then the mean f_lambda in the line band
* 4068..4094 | -1.8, 6.84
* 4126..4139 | -0.6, 6.7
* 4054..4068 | 0.3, 6.25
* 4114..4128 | 0.6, 6.15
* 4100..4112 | 1.4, 5.66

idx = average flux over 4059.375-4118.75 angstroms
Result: 6.33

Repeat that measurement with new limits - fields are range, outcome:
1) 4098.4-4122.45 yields 5.79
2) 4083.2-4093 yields 6.63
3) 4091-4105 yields 5.44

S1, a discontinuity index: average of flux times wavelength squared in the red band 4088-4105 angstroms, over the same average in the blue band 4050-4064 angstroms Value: 0.93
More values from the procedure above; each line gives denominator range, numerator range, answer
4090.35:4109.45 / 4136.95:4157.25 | 1.15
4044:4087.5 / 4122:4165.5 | 1.02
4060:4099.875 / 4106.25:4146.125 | 1.01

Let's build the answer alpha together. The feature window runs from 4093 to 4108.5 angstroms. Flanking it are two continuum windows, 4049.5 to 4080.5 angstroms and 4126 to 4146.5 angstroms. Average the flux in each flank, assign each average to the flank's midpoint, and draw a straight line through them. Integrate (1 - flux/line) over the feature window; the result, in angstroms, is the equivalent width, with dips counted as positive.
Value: 2.6 angstroms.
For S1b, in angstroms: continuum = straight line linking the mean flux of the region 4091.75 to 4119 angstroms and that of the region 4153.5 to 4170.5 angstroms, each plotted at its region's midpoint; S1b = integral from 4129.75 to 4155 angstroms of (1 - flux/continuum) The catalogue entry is -1.3 angstroms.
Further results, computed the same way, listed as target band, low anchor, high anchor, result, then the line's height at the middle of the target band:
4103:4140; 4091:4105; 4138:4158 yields -2.9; 5.86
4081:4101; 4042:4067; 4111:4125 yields -0.1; 6.24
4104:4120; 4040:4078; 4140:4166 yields 0.7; 6.46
